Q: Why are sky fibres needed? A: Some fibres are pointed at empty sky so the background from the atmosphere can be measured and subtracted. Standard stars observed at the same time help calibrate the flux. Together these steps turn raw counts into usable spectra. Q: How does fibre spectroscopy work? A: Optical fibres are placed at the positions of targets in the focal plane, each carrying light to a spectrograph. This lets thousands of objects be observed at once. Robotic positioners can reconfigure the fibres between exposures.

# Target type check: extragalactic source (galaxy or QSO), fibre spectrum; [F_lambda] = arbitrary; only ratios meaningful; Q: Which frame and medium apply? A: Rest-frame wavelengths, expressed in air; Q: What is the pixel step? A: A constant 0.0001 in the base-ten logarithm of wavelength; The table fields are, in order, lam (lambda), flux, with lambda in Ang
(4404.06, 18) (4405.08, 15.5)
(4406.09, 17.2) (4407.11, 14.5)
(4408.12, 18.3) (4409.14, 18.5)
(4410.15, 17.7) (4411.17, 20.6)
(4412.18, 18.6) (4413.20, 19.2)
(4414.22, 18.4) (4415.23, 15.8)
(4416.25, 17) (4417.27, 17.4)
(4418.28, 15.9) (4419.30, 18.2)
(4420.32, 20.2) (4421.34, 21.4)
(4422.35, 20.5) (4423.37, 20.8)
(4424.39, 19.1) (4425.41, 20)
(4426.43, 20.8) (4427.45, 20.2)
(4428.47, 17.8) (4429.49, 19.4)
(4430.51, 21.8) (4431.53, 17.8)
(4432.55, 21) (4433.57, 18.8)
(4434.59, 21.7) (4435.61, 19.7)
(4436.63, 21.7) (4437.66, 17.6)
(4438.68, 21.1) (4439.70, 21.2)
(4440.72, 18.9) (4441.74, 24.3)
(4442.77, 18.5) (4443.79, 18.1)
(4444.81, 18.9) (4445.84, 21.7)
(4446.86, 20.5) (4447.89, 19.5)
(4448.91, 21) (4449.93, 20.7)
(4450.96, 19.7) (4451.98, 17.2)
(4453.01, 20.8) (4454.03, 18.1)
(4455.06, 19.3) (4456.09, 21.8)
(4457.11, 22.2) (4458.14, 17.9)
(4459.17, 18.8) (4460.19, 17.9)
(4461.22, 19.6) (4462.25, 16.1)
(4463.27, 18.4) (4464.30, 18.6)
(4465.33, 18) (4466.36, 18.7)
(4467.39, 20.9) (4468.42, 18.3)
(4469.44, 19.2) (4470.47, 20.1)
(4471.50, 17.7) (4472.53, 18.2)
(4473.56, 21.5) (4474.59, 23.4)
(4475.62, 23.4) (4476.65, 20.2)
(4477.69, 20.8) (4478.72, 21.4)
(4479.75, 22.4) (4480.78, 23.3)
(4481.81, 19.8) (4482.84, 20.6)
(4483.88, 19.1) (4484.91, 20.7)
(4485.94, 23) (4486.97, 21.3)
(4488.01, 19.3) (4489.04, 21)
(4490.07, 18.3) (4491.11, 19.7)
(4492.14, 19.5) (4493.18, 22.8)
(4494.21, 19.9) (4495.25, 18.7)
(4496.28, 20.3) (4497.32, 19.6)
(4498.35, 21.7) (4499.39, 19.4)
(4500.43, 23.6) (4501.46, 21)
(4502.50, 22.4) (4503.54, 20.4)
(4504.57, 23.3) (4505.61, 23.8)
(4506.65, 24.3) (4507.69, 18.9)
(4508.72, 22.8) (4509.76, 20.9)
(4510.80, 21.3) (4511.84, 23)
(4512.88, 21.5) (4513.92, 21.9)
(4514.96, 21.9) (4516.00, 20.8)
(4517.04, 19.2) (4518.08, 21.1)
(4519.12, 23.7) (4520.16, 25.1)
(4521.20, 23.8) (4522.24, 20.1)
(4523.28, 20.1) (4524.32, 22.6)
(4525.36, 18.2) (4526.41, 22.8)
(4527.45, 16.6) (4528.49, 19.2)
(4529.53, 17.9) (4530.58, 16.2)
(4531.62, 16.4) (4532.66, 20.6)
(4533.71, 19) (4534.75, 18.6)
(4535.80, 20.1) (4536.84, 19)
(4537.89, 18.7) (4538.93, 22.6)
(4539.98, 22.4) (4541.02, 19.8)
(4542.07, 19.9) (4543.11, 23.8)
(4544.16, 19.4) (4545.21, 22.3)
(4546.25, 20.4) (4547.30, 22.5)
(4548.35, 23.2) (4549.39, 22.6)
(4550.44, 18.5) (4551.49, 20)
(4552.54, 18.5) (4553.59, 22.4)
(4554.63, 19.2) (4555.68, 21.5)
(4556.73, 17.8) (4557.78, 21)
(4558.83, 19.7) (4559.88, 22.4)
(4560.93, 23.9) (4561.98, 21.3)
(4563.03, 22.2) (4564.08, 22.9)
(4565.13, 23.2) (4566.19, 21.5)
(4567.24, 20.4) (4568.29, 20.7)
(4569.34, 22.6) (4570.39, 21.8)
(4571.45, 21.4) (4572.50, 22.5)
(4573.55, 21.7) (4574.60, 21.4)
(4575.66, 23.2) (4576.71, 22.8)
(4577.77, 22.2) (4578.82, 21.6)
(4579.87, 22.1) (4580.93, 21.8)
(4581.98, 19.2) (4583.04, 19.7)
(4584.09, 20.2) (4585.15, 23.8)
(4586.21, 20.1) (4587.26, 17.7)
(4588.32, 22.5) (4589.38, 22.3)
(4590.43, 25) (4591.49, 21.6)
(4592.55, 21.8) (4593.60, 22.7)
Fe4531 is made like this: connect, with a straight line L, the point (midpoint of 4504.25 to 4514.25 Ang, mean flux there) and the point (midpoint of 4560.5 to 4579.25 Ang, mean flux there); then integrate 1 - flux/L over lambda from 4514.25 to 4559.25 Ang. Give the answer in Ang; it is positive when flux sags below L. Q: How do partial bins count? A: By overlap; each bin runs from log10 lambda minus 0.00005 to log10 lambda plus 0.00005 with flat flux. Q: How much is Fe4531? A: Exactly 3.36 Ang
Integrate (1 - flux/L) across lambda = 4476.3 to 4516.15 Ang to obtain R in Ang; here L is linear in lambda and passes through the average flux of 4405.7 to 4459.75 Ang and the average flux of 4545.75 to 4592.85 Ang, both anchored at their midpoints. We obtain -1.6 Ang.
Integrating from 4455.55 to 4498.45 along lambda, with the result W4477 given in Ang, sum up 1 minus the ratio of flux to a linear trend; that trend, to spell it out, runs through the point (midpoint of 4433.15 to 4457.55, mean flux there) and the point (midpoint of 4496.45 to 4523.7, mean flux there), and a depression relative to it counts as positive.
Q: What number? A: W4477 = 1.7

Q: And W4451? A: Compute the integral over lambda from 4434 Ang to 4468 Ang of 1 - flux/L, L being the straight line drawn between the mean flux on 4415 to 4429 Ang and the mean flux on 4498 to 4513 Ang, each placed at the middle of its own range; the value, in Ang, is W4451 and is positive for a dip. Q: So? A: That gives 0.55 Ang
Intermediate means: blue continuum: 19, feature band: 19.7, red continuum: 21.9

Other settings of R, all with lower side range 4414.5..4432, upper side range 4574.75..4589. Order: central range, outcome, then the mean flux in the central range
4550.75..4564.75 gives 0.0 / 21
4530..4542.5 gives 0.7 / 19.4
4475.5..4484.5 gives -0.6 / 21.1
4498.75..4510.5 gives -1.0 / 21.9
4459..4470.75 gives 0.6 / 18.7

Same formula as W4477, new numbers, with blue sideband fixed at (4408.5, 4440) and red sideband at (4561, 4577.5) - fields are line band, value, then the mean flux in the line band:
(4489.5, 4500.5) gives 0.2 Ang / 20.2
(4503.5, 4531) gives -0.2 Ang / 21.2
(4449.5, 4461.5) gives 0.3 Ang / 19.5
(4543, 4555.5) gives 0.4 Ang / 21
